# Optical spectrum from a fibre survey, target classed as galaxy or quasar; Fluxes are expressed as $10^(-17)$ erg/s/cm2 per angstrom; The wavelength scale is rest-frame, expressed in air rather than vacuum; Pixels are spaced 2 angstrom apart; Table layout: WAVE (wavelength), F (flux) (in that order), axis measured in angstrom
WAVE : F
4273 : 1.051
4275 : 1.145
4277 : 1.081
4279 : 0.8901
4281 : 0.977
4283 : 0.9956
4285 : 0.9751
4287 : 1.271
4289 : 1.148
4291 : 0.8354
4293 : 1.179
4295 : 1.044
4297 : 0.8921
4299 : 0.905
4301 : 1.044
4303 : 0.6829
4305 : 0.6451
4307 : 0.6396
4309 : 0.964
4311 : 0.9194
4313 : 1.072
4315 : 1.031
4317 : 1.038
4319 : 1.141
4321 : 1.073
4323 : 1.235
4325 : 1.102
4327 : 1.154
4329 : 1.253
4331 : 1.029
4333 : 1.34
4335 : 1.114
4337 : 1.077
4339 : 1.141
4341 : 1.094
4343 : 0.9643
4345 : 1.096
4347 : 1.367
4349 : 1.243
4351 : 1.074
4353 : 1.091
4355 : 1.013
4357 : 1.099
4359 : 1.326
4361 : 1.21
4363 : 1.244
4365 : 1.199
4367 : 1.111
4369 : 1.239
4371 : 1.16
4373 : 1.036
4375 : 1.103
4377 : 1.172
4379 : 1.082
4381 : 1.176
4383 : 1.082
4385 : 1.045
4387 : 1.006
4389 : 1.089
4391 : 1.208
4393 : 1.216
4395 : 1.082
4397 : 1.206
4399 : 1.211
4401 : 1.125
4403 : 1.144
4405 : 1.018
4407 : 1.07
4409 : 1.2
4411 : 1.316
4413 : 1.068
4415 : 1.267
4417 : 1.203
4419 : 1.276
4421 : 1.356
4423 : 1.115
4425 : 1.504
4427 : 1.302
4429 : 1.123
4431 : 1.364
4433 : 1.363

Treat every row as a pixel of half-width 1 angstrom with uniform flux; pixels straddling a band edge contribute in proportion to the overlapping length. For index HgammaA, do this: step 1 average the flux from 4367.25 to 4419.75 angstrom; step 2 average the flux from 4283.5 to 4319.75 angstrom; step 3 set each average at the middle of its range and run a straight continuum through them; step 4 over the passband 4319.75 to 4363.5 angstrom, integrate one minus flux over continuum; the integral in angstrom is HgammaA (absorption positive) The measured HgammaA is -4.45 angstrom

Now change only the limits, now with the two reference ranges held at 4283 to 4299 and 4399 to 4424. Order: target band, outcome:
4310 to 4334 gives -0.9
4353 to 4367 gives -0.6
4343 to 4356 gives -0.3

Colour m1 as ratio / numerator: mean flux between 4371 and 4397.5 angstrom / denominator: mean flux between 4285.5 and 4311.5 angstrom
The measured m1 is 1.2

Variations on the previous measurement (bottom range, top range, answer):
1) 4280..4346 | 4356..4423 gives 1.12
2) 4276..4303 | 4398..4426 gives 1.20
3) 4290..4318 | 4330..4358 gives 1.22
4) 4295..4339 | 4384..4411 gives 1.11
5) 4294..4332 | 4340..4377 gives 1.16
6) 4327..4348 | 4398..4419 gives 1.02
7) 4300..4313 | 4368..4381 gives 1.36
